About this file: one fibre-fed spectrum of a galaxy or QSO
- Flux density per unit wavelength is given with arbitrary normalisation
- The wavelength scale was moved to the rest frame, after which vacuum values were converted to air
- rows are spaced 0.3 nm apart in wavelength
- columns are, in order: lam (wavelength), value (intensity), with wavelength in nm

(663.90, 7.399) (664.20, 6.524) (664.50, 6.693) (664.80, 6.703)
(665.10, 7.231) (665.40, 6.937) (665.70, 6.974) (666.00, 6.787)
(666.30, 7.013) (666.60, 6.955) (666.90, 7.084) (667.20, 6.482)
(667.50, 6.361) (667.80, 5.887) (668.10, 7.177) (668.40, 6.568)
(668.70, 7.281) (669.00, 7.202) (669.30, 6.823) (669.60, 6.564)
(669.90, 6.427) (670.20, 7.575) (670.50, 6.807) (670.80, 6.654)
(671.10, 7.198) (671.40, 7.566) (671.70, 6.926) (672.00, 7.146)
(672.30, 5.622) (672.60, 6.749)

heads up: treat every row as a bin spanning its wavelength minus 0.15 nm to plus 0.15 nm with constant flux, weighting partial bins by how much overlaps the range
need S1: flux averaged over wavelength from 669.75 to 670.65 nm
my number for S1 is 6.94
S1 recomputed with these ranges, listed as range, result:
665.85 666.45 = 6.9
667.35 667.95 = 6.12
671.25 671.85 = 7.25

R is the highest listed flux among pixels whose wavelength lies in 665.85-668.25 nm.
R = 7.177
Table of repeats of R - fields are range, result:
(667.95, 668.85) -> 7.281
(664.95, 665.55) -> 7.231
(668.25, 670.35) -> 7.575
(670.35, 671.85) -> 7.566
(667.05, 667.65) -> 6.482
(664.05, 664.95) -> 6.703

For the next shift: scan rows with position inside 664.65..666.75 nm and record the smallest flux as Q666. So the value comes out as 6.703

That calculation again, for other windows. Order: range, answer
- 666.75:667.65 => 6.361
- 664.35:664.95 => 6.693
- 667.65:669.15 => 5.887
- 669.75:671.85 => 6.427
